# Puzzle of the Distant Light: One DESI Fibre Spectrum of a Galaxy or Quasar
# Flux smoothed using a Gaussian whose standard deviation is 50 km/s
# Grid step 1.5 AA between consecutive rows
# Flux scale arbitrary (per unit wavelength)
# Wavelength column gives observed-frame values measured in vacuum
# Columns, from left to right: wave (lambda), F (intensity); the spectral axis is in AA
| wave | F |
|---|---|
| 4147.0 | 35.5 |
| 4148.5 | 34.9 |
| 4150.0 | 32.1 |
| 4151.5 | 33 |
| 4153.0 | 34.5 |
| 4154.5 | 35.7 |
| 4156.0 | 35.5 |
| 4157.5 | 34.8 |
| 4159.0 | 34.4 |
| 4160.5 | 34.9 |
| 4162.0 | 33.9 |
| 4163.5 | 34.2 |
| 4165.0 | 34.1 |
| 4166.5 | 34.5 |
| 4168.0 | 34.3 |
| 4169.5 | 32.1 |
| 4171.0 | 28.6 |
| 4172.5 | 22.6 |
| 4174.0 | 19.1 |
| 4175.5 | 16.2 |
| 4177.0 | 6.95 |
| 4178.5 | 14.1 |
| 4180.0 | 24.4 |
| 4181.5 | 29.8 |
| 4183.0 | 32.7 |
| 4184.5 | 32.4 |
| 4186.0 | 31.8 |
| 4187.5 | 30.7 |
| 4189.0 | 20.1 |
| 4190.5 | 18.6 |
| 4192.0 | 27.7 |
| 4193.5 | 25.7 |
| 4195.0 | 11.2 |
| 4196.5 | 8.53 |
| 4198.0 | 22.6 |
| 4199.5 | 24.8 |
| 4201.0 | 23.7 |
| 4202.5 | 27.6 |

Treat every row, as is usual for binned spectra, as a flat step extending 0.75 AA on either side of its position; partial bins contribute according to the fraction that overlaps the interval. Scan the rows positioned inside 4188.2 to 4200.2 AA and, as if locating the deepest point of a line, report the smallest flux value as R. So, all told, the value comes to 8.53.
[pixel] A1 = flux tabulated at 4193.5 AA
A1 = 25.7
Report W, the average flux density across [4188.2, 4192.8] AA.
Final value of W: 22.3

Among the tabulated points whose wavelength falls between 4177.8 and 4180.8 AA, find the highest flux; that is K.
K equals 24.4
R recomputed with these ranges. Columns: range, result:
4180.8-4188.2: 29.8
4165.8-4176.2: 16.2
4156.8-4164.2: 33.9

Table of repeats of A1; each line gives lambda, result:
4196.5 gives 8.53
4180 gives 24.4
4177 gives 6.95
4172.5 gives 22.6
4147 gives 35.5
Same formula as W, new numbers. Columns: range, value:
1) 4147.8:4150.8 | 33.5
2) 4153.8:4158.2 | 35.3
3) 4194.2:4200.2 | 16.8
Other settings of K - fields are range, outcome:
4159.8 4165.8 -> 34.9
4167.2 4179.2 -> 34.3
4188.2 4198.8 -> 27.7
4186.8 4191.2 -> 30.7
